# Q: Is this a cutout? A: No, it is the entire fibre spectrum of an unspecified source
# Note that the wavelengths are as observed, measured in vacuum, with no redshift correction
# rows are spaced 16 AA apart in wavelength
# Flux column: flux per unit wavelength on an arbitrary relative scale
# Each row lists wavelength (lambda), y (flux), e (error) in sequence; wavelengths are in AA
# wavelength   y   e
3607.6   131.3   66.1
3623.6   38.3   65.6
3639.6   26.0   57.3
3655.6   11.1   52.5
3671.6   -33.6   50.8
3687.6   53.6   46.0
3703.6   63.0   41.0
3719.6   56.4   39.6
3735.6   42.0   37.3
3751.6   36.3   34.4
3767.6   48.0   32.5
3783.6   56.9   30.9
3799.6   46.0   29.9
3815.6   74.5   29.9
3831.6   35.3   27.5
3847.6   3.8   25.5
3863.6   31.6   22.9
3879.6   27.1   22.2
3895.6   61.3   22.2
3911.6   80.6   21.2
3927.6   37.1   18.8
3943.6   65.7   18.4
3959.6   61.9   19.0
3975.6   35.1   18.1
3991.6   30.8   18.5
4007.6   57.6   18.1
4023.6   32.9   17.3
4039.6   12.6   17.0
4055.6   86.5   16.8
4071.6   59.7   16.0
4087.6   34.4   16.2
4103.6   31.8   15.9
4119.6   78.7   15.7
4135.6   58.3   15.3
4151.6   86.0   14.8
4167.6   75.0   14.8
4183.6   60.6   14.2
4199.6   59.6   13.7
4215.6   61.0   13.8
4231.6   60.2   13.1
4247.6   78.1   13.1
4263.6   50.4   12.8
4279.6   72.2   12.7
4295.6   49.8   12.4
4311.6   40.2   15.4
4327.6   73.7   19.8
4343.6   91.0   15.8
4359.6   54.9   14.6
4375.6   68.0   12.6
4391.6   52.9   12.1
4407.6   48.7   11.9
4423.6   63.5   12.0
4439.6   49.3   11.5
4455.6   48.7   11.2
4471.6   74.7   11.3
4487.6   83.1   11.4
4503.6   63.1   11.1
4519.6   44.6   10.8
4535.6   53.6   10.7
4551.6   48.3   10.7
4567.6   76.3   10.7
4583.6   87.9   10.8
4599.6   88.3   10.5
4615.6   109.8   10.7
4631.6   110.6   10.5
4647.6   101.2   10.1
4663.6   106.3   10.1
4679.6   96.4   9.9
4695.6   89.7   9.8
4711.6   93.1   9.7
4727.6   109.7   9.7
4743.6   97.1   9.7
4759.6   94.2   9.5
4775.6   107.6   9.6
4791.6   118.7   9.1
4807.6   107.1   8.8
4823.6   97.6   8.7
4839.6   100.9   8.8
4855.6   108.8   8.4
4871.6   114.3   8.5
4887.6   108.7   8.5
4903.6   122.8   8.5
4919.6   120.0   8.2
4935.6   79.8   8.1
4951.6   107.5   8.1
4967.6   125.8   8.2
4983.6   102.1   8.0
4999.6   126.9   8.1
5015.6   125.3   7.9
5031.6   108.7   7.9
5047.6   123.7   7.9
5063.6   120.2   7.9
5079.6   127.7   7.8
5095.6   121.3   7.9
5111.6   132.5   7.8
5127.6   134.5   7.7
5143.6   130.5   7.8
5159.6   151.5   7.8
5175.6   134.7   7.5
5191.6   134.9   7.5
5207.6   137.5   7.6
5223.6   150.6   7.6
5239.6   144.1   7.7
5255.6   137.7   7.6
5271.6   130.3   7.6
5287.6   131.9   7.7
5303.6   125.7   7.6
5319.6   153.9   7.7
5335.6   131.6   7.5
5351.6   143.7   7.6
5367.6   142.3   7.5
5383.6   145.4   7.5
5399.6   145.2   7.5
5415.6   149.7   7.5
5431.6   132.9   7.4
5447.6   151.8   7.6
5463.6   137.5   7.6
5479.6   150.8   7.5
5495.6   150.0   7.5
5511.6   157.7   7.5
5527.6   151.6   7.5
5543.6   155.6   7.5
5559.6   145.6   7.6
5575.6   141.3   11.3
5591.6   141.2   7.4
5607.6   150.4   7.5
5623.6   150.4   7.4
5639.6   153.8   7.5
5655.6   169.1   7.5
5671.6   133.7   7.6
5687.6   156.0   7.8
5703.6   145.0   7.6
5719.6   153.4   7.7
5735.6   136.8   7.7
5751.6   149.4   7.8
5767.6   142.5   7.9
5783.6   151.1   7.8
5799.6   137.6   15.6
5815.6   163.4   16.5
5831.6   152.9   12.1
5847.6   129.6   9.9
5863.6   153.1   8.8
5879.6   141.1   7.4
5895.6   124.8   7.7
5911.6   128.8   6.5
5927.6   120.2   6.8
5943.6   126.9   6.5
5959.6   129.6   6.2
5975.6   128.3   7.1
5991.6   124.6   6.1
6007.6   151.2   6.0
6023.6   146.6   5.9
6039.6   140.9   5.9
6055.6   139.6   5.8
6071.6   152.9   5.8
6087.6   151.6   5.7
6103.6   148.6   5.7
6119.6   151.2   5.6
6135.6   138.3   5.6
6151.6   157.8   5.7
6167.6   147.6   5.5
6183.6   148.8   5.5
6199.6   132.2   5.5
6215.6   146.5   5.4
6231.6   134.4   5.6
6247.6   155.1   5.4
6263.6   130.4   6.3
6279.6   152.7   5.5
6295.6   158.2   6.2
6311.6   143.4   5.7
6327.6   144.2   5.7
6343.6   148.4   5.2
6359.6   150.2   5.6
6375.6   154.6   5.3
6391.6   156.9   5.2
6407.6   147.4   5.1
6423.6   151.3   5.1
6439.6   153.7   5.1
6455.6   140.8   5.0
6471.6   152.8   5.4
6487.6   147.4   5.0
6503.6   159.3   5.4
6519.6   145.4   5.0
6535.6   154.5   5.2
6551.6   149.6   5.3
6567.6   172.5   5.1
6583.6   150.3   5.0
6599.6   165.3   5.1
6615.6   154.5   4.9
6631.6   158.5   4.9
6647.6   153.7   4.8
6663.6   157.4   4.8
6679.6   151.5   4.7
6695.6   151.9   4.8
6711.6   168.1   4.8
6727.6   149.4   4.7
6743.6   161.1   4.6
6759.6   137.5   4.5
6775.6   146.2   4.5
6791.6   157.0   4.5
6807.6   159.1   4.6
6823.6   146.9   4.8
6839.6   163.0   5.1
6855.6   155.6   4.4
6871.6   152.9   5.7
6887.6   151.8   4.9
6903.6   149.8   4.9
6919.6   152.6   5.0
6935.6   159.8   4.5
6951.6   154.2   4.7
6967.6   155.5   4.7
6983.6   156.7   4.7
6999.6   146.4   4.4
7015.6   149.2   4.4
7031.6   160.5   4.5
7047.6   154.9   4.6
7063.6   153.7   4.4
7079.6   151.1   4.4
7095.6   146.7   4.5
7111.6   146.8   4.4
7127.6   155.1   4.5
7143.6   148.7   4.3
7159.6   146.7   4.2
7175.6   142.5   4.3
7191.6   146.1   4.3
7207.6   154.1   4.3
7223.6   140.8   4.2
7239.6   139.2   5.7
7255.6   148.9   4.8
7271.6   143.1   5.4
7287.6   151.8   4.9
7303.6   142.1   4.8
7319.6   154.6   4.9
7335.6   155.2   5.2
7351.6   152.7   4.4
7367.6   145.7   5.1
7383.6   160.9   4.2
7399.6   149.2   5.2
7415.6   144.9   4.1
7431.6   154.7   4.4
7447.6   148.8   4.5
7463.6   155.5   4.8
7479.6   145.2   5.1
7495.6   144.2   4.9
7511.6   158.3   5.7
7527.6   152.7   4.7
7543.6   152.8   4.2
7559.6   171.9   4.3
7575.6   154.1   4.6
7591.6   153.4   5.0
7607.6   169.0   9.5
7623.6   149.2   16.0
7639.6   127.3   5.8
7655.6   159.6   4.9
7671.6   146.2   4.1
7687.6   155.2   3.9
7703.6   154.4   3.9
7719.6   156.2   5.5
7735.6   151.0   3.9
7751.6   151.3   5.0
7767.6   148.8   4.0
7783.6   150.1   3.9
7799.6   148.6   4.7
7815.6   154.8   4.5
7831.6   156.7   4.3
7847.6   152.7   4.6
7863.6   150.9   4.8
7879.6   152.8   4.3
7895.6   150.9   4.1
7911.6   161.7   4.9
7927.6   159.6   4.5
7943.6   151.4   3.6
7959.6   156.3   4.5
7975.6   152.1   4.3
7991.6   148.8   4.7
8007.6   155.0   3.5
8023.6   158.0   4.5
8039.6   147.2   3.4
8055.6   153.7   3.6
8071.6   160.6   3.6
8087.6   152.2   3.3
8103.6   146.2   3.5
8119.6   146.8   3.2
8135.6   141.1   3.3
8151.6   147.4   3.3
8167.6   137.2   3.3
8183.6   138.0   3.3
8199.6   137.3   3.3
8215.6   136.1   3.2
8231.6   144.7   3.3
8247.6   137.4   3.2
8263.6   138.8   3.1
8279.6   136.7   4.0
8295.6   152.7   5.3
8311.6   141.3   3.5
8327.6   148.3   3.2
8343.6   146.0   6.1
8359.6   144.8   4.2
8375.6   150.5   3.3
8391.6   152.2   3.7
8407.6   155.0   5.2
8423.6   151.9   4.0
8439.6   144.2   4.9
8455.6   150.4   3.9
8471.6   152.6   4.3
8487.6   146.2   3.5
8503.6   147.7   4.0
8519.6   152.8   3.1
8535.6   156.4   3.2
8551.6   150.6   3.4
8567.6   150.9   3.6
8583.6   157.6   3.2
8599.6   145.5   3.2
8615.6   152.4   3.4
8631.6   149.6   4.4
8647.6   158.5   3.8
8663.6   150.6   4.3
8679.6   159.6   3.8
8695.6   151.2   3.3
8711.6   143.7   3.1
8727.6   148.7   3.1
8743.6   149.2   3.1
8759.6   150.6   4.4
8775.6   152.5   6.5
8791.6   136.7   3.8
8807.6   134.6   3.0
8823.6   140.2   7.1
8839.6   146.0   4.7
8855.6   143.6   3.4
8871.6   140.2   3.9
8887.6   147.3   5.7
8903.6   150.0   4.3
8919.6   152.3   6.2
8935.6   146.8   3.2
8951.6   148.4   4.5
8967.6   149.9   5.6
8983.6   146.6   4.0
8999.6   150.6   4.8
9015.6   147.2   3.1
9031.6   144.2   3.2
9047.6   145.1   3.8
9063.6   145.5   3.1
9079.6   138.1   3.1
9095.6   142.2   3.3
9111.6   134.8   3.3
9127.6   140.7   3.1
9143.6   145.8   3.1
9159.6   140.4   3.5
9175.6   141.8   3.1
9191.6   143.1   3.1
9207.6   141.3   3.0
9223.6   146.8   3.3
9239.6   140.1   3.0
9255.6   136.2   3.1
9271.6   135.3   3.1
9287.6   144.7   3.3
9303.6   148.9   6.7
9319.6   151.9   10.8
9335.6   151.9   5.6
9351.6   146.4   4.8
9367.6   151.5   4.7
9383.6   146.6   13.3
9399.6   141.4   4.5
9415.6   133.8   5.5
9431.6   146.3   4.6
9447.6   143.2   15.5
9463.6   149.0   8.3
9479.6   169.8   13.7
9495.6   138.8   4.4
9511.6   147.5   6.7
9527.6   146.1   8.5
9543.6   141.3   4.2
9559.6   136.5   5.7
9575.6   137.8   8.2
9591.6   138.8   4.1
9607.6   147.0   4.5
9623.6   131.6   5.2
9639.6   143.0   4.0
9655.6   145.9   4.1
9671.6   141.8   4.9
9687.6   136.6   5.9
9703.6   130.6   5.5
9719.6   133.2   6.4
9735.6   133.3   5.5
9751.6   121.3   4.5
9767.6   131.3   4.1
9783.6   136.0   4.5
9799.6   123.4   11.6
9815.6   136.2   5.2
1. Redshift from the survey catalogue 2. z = 0.147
